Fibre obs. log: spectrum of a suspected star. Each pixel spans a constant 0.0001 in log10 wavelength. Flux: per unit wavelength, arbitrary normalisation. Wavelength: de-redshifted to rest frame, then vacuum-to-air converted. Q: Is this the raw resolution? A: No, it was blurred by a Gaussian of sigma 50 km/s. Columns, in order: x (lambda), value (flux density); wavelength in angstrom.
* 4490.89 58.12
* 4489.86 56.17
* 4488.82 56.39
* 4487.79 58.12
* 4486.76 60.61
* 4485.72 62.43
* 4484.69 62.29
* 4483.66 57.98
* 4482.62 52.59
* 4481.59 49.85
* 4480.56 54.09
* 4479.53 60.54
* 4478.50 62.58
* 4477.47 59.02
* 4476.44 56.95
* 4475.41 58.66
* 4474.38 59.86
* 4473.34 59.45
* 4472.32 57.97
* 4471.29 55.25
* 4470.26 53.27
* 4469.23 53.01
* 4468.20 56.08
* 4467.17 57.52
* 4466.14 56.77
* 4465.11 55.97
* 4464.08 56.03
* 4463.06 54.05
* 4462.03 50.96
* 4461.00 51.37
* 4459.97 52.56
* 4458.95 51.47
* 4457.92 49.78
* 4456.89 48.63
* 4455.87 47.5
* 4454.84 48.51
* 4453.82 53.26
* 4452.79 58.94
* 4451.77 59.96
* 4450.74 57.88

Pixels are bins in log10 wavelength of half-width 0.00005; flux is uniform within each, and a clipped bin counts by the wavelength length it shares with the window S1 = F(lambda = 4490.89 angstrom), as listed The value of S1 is 58.12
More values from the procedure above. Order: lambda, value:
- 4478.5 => 62.58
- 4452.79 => 58.94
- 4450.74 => 57.88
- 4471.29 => 55.25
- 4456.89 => 48.63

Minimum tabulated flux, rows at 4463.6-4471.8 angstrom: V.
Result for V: 53.01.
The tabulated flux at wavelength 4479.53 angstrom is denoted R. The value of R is 60.54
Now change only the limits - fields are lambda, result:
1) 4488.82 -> 56.39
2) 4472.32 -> 57.97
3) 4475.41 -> 58.66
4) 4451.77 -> 59.96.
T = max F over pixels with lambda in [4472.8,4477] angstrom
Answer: 59.86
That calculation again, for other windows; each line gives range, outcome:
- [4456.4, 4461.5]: 52.56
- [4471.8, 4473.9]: 59.45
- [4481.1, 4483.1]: 52.59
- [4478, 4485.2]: 62.58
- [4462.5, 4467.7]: 57.52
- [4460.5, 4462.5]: 51.37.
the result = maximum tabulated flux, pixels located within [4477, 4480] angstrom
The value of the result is 62.58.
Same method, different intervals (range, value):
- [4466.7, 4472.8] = 57.97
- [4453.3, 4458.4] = 53.26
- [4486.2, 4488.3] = 60.61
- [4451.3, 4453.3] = 59.96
